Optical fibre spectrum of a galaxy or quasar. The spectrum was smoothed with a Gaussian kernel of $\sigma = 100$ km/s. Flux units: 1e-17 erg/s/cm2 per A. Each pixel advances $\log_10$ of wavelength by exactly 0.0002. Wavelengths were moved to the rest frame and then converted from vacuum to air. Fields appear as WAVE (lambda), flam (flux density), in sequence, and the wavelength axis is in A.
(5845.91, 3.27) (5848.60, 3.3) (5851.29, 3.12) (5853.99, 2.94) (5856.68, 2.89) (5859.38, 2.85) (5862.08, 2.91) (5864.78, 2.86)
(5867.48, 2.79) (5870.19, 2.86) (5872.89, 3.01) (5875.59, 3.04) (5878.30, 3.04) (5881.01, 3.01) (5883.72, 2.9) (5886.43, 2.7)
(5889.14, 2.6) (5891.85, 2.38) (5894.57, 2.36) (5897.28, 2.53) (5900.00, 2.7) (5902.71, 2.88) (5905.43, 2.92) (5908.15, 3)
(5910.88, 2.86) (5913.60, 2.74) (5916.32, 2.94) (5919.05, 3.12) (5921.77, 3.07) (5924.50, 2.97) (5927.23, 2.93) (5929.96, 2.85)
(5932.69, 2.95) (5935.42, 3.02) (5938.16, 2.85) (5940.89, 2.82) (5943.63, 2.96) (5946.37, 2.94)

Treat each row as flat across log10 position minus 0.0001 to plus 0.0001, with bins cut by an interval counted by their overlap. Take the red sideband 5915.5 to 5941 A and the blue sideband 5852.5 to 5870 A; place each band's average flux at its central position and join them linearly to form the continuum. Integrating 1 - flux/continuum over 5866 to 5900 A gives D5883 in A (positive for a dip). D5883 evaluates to 1.6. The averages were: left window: 2.87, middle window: 2.77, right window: 2.96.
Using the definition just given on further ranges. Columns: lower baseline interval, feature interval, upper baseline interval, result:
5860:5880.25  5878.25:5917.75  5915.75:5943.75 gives 2.4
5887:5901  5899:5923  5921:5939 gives -1.7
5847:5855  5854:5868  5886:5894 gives 0.5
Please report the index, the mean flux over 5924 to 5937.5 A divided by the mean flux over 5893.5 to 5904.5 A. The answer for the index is 1.11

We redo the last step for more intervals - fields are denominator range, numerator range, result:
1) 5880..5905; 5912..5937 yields 1.10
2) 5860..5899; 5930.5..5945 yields 1.05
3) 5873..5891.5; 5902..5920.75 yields 1.02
